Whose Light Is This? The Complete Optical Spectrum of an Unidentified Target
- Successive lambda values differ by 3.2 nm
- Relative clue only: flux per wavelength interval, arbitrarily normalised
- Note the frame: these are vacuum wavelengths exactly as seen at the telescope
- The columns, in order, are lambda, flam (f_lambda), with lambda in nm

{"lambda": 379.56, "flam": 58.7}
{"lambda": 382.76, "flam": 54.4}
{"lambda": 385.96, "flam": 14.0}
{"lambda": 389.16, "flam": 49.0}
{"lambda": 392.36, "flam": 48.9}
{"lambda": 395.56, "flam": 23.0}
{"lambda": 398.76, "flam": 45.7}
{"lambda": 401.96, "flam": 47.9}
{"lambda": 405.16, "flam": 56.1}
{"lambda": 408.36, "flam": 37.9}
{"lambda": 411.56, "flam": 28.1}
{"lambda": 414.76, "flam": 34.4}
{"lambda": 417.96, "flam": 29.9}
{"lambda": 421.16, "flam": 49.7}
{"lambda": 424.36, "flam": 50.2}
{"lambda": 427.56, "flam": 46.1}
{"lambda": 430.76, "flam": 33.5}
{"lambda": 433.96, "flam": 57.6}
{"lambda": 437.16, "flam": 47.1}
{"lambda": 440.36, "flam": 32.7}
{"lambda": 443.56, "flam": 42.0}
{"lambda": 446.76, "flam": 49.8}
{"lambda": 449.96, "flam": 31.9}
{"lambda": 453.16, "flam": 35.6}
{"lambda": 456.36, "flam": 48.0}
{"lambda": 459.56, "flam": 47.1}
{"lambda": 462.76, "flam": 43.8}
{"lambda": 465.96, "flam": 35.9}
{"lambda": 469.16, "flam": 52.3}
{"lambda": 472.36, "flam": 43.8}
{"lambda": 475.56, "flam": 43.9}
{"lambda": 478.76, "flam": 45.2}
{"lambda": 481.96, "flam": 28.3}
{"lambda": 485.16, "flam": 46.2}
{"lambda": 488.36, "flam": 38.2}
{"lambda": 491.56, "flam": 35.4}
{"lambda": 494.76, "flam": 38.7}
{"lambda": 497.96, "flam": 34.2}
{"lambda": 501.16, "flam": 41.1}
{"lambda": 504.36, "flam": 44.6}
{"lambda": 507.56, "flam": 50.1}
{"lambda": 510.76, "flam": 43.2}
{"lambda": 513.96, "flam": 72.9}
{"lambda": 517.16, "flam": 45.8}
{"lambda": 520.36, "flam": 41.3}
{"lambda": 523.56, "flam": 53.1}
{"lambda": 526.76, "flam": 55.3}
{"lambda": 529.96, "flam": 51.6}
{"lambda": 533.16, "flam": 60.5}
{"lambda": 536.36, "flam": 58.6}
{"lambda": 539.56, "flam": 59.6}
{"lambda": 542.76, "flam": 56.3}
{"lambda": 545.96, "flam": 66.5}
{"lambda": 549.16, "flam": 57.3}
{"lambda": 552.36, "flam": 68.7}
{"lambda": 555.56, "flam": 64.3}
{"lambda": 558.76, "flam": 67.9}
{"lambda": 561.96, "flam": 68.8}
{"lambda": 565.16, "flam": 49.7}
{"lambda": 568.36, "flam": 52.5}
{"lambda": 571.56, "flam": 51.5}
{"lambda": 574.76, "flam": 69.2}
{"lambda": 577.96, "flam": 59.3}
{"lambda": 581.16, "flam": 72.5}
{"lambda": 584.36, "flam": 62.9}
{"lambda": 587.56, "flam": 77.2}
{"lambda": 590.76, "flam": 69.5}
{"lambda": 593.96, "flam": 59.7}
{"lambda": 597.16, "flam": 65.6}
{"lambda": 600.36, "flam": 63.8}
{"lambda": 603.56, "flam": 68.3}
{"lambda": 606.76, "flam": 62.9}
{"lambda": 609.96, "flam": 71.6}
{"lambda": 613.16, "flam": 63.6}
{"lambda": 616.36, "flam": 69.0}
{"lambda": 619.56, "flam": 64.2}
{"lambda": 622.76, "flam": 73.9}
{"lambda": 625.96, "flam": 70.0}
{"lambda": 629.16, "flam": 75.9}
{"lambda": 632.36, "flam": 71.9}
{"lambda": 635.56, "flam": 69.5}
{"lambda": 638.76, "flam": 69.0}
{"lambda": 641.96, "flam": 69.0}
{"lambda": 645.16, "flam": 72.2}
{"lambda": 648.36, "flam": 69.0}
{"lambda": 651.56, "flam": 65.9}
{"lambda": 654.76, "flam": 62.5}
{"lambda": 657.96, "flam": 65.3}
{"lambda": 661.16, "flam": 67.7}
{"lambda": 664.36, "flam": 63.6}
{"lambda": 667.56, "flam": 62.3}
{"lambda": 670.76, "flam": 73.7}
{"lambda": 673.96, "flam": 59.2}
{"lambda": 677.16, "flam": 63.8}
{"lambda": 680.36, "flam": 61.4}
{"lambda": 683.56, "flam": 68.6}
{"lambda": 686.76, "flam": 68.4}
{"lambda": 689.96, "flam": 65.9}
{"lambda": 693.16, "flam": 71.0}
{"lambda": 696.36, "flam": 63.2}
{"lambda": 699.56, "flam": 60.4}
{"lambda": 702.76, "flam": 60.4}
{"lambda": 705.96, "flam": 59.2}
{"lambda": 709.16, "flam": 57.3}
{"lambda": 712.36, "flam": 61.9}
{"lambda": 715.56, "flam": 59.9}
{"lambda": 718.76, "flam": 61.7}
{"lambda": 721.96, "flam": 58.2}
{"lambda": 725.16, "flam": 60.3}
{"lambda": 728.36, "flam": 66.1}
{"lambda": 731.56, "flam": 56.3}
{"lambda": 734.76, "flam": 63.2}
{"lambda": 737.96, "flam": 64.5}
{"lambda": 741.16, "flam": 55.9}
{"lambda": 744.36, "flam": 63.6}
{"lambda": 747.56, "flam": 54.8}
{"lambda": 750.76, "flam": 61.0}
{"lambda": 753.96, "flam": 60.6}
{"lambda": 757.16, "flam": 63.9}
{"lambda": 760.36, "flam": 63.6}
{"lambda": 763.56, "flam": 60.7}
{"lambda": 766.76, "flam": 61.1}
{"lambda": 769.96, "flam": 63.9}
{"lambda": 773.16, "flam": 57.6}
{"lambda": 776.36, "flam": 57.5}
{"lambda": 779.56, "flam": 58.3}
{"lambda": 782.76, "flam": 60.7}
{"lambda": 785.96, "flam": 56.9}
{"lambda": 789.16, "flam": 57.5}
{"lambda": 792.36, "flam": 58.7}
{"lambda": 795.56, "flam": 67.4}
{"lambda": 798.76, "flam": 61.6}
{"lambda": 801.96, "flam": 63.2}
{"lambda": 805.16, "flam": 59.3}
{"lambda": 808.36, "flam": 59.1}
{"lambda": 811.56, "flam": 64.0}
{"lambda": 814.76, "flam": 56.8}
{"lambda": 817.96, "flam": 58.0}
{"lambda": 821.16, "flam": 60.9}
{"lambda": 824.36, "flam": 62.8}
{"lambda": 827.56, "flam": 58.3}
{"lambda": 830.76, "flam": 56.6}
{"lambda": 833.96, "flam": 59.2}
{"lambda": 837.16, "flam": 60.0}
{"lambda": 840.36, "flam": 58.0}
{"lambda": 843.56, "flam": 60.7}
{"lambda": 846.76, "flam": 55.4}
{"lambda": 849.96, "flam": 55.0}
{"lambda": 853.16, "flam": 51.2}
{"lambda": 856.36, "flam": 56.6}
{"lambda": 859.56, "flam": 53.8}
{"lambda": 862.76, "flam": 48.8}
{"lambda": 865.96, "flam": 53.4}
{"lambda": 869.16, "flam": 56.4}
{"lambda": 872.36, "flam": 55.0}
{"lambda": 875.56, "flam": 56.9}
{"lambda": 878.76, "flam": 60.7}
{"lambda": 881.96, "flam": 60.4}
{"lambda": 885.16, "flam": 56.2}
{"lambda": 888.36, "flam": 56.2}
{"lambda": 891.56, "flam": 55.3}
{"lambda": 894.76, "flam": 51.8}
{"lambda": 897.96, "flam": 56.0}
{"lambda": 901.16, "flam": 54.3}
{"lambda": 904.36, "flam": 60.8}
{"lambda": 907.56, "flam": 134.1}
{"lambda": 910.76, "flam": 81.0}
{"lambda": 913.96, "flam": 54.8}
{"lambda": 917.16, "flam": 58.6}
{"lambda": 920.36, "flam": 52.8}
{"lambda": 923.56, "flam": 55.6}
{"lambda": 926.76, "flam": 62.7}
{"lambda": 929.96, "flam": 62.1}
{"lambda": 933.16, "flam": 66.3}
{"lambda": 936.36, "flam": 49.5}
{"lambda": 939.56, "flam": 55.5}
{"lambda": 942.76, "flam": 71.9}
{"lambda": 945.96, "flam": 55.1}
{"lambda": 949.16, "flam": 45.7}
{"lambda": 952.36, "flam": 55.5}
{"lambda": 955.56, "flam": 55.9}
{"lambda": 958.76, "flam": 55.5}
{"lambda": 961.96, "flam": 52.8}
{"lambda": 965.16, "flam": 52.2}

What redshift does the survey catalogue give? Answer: 0.381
